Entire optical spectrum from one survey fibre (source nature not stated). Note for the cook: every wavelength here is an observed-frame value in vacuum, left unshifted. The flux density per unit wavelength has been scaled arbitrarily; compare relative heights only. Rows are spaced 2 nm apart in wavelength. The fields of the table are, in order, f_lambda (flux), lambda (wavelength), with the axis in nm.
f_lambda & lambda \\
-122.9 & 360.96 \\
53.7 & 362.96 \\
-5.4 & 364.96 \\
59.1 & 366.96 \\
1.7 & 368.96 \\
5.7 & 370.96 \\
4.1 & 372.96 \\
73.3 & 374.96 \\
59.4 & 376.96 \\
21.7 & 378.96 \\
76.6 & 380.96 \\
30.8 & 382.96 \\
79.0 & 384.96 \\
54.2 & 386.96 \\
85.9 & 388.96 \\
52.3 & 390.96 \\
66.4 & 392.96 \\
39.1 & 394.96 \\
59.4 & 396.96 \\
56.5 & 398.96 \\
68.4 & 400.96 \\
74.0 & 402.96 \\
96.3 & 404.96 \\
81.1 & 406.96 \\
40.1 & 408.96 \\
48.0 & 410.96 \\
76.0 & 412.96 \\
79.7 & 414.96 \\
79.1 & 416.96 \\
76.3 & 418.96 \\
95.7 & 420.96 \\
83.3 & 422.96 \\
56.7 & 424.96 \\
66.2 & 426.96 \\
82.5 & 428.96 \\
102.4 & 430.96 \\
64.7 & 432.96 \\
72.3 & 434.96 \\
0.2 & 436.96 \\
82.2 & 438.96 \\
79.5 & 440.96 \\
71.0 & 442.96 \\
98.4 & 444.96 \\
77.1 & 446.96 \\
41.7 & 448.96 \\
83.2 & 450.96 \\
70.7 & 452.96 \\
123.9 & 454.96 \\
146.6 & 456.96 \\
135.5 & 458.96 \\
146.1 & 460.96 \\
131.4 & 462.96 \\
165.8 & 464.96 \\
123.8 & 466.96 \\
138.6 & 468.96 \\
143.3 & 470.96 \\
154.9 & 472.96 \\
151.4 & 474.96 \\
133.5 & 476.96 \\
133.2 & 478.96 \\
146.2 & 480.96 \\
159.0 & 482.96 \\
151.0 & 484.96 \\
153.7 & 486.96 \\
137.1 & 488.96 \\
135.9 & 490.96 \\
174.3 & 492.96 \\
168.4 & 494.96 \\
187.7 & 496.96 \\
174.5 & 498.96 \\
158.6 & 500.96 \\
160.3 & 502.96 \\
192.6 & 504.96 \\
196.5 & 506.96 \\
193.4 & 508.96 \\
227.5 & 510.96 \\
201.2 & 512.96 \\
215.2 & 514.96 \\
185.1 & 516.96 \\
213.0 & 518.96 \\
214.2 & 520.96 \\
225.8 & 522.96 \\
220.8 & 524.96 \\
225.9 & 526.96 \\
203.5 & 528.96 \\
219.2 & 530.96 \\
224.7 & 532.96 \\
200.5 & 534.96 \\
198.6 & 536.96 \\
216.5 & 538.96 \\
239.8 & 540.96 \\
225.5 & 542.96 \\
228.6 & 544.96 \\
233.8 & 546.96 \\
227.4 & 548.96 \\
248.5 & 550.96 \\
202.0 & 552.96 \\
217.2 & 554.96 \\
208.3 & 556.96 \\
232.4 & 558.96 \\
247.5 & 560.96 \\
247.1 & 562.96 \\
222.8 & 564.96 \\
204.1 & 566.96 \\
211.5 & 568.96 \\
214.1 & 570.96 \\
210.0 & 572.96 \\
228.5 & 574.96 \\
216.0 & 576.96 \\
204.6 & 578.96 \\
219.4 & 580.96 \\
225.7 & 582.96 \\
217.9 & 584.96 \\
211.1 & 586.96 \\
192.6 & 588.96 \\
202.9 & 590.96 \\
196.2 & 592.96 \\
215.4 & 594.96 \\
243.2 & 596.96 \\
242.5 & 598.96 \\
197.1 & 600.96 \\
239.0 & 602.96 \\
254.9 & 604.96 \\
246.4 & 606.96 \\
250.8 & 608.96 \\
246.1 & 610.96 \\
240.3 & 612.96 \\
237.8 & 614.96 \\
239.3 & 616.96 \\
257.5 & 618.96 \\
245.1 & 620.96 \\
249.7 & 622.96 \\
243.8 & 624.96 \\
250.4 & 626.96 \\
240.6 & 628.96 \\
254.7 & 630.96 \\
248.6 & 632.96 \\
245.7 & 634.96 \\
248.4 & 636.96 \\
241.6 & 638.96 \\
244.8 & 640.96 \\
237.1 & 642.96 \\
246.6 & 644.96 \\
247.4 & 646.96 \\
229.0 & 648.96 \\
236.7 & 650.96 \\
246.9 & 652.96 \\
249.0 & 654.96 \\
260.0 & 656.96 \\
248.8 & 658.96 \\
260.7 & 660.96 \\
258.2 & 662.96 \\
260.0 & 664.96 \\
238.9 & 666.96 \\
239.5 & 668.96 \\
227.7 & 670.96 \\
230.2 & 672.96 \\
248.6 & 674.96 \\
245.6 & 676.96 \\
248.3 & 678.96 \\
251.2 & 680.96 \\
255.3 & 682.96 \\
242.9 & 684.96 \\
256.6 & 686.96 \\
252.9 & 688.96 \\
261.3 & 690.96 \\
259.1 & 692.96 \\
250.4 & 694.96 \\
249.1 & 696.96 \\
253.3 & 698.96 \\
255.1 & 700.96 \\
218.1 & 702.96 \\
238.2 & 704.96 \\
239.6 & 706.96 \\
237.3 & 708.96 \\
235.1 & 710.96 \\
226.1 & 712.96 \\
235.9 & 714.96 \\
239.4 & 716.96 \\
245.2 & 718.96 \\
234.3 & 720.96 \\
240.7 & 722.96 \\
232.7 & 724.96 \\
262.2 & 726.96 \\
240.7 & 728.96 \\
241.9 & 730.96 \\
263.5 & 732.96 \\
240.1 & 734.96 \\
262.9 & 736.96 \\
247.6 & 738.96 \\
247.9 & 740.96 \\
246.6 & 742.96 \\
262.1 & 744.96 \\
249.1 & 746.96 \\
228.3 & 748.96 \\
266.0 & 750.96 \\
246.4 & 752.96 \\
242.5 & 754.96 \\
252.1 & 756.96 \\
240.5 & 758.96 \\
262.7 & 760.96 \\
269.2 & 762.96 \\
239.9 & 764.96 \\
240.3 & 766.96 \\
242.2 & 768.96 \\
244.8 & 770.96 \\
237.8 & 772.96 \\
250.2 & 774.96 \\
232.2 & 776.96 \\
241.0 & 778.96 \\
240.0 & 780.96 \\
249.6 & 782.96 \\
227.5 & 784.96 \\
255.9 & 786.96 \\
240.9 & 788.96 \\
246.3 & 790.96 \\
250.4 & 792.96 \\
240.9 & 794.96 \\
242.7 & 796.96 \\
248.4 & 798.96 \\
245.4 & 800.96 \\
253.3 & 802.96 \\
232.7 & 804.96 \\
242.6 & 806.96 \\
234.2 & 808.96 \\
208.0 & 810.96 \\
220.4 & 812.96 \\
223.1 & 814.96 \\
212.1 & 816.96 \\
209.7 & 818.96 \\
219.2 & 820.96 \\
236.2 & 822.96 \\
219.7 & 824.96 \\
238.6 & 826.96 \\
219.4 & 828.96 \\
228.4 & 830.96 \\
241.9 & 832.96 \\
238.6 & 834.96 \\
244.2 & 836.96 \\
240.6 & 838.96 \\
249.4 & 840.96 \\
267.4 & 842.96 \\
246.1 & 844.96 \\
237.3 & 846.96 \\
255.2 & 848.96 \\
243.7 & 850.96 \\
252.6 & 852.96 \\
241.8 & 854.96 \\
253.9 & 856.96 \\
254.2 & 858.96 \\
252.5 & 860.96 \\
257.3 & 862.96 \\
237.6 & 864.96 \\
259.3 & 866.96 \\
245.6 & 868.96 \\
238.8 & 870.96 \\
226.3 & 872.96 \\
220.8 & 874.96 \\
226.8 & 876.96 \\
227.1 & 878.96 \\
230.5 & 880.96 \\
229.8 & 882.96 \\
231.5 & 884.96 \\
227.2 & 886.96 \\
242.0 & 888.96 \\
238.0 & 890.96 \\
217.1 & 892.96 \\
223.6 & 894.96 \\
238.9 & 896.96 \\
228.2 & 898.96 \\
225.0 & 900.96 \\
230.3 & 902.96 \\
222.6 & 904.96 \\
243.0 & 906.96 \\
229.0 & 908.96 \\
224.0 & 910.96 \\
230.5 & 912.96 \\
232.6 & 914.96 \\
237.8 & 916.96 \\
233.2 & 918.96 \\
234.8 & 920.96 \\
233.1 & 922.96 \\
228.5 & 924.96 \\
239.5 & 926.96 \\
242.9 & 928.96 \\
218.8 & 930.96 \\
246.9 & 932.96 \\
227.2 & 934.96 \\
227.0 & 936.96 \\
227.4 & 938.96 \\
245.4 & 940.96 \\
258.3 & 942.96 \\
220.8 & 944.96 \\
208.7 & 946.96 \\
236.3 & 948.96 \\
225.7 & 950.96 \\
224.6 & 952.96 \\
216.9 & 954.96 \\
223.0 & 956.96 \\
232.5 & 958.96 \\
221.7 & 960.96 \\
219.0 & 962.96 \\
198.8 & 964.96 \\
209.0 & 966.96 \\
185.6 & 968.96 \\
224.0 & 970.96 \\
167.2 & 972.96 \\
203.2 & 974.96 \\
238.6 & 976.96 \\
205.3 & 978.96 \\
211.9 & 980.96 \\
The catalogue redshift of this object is 0.140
